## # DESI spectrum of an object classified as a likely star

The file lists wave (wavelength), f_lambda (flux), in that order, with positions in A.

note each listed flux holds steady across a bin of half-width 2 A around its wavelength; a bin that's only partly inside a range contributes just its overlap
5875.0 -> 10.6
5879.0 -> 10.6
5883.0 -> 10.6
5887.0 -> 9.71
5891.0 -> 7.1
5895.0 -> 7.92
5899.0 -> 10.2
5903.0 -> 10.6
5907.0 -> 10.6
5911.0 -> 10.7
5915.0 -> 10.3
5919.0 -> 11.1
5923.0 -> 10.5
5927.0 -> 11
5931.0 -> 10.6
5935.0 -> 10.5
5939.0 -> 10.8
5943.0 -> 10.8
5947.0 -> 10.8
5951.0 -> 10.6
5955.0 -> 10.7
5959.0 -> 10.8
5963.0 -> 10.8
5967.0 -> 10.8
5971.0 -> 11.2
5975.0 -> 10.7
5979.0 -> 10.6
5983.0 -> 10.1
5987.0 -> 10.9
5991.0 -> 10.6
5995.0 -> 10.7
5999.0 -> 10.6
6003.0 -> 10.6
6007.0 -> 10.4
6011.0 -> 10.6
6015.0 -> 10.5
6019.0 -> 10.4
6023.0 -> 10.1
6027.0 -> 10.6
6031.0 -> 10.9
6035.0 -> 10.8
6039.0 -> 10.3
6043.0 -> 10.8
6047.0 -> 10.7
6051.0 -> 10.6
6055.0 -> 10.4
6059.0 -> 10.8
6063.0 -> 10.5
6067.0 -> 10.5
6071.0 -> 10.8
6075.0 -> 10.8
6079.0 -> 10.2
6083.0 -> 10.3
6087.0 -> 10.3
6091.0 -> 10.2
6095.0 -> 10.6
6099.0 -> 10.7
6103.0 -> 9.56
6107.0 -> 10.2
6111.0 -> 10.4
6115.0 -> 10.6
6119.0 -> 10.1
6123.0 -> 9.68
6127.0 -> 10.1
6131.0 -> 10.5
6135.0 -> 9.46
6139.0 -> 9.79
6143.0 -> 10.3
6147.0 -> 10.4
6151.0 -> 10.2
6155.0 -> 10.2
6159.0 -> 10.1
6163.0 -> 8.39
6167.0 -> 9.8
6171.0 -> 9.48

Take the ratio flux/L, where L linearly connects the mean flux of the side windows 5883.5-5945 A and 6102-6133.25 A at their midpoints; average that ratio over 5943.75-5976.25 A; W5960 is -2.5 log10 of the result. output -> -0.07 mag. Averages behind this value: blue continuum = 10.2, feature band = 10.8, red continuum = 10.2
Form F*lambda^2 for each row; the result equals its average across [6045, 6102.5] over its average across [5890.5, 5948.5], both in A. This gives 1.07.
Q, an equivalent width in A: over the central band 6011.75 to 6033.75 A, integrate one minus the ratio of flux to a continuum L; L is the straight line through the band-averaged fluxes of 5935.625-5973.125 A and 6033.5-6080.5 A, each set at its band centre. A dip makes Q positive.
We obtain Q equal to 0.31 A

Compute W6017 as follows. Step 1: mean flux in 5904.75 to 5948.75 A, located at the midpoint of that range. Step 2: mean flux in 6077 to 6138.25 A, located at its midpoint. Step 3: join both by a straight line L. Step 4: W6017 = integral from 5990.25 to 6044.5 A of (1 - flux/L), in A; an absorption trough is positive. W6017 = -0.6 A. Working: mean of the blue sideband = 10.7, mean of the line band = 10.6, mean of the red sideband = 10.2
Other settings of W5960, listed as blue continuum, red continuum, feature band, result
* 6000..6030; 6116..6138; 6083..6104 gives -0.02 mag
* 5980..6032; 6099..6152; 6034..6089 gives -0.02 mag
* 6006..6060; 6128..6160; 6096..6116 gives 0.00 mag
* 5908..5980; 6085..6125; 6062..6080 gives -0.03 mag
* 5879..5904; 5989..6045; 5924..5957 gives -0.09 mag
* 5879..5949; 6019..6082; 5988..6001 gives -0.02 mag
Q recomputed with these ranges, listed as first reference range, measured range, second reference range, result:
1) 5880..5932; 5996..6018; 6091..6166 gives -1.0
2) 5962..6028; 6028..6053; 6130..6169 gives -0.7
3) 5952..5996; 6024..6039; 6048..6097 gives -0.1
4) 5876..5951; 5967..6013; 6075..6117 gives -1.6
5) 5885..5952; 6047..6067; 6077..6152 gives -0.7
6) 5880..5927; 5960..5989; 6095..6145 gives -2.0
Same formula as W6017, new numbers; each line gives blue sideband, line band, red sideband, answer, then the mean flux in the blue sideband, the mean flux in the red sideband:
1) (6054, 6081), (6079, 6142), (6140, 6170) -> 0.45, 10.6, 9.89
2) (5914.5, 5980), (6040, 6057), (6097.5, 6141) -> -0.40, 10.8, 10.1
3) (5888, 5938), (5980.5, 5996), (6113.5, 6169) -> -0.79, 10.1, 9.97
